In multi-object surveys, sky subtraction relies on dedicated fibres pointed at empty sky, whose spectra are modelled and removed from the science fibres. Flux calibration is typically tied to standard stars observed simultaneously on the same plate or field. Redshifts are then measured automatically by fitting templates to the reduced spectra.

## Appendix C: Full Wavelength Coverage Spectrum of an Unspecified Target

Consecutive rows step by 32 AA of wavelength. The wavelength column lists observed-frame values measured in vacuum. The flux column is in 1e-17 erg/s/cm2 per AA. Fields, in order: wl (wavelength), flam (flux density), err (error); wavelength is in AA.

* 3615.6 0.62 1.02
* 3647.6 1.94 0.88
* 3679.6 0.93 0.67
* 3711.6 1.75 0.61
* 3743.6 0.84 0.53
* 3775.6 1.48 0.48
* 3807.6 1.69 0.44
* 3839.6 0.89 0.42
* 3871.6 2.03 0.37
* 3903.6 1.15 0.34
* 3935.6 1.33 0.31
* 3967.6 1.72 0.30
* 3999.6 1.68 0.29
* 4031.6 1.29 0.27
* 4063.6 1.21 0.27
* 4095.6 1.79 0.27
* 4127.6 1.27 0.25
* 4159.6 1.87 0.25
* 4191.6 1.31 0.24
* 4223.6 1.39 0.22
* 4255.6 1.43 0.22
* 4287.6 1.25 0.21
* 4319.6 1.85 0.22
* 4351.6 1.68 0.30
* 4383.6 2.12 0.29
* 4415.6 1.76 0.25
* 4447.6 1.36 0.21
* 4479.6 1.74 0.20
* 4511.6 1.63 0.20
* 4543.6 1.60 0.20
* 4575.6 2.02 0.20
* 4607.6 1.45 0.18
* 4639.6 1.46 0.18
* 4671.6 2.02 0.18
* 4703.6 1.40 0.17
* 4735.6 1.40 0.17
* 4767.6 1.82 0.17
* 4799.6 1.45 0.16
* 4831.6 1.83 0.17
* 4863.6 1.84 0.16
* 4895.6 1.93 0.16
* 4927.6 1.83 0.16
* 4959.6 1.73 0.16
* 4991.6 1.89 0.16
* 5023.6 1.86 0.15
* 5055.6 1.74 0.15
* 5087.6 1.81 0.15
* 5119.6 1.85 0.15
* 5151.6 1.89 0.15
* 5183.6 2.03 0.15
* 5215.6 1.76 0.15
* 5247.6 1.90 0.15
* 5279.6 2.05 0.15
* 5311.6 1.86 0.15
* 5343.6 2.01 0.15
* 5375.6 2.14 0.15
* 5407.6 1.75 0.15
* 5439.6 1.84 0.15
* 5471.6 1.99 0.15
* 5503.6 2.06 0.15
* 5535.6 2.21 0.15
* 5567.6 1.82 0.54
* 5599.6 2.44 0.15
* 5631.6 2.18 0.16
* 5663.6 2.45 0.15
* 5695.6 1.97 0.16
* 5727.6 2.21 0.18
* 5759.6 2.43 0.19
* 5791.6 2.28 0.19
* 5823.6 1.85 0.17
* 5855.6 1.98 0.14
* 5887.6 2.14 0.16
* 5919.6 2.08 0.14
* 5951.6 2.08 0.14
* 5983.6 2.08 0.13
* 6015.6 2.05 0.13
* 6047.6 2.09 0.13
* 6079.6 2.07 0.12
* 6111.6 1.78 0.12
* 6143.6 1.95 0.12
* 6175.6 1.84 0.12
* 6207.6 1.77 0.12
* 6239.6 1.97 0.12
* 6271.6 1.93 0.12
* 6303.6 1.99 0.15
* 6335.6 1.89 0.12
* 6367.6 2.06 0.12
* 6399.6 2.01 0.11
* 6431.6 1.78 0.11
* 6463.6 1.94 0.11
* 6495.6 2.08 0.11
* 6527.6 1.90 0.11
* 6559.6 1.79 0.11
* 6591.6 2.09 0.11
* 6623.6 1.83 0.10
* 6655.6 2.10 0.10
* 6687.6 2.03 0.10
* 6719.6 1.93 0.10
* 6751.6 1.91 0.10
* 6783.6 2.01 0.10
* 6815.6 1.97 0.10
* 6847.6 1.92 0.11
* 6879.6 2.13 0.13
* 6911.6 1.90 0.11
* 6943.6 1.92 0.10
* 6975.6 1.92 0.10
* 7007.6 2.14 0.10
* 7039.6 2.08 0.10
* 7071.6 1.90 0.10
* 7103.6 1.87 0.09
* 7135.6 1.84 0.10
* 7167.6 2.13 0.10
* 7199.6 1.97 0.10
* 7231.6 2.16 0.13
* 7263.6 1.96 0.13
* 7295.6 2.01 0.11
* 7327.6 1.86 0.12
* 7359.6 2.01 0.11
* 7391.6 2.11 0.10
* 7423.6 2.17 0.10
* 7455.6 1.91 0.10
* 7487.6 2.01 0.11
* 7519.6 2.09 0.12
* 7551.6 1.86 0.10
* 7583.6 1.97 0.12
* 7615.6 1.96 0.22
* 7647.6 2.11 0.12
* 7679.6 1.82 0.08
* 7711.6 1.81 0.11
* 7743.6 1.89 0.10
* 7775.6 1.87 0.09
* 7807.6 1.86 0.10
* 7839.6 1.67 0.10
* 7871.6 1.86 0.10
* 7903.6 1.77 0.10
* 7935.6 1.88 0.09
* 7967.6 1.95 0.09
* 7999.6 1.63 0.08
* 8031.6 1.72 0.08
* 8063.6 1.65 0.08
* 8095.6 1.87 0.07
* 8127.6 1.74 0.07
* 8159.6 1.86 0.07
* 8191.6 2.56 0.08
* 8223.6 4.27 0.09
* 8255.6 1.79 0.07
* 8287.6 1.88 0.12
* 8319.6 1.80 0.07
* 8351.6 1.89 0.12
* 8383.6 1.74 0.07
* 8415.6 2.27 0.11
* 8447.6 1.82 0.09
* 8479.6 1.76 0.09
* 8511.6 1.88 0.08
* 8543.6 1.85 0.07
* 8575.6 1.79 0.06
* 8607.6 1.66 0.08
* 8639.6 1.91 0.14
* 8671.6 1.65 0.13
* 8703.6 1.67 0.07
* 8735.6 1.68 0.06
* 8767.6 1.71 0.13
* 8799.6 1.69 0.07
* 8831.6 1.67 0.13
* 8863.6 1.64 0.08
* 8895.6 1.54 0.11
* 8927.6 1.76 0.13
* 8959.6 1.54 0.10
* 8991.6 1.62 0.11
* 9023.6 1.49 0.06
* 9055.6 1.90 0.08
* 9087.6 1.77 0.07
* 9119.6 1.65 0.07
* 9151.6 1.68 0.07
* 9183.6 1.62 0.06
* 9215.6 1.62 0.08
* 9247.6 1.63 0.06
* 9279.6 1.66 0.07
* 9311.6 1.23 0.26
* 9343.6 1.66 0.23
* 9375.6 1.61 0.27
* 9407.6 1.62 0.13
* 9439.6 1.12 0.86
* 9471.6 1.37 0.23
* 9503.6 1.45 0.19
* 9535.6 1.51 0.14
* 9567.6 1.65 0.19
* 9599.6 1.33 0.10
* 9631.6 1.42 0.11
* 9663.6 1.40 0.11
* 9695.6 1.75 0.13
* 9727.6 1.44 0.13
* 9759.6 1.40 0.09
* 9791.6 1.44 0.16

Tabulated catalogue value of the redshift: 0.25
